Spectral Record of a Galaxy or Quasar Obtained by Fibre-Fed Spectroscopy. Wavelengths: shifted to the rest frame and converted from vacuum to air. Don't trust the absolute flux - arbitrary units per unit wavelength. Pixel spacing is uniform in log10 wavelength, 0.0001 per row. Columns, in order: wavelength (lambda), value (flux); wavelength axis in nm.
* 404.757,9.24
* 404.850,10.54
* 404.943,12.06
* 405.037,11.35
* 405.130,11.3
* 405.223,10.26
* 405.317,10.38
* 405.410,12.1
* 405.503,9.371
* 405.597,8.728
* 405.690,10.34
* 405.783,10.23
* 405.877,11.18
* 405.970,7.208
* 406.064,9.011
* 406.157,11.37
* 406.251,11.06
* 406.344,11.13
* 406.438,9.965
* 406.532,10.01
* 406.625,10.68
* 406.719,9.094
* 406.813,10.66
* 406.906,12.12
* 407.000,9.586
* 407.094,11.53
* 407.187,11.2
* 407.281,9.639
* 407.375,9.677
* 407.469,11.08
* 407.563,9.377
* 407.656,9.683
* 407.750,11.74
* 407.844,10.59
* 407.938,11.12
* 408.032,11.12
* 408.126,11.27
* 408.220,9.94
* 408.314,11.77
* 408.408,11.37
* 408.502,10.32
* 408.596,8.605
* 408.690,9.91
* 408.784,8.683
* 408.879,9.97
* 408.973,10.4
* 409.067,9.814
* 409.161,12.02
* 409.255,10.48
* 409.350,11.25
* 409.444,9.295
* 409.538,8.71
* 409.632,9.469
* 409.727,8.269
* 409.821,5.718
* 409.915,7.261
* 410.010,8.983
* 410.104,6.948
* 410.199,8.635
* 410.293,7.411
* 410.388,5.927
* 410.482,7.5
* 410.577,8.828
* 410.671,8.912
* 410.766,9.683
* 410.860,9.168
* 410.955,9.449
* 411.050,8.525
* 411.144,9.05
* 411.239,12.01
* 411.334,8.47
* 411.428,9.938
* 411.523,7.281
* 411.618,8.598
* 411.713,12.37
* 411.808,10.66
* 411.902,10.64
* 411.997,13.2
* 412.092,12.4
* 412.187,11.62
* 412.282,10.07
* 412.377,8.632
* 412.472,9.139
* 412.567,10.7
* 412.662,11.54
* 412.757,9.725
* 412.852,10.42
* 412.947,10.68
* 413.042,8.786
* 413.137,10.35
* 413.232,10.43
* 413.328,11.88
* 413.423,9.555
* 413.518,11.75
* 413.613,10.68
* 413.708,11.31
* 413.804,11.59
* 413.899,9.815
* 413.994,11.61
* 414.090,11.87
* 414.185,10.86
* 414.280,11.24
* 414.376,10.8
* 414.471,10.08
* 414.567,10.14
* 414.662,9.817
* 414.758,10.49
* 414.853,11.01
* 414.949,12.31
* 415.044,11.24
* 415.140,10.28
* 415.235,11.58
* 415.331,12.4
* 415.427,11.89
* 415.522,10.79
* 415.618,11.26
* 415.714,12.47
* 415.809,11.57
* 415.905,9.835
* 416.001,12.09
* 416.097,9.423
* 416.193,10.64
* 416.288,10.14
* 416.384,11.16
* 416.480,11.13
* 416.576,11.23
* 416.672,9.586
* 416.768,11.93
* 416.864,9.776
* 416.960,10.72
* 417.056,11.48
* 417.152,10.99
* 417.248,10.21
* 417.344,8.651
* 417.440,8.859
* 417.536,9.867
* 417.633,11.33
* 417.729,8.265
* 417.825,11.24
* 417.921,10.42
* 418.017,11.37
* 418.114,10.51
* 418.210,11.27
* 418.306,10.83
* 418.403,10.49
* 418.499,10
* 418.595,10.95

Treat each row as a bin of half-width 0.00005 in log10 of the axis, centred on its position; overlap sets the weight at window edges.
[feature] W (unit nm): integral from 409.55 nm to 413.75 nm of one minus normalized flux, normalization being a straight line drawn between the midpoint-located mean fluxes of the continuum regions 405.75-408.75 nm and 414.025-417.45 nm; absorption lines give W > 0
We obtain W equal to 0.41 nm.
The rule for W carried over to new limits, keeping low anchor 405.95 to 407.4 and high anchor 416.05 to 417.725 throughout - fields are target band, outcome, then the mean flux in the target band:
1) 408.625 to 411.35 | 0.35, 8.99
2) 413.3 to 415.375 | -0.13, 11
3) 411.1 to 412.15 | -0.01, 10.4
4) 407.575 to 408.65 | -0.03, 10.6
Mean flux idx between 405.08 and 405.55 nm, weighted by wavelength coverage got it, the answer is 10.7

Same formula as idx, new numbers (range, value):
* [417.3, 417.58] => 9.13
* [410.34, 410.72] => 7.79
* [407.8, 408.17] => 11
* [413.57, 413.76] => 11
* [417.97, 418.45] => 10.9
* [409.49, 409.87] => 8.05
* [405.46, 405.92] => 9.96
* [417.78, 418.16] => 10.9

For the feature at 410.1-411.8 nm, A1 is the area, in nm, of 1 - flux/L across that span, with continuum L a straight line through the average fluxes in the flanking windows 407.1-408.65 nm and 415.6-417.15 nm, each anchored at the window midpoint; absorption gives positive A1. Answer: 0.28 nm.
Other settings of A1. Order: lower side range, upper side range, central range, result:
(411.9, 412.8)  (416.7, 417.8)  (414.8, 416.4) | -0.121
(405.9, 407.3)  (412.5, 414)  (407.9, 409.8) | 0.054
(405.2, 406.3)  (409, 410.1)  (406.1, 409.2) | -0.280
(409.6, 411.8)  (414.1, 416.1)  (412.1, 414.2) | -0.130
